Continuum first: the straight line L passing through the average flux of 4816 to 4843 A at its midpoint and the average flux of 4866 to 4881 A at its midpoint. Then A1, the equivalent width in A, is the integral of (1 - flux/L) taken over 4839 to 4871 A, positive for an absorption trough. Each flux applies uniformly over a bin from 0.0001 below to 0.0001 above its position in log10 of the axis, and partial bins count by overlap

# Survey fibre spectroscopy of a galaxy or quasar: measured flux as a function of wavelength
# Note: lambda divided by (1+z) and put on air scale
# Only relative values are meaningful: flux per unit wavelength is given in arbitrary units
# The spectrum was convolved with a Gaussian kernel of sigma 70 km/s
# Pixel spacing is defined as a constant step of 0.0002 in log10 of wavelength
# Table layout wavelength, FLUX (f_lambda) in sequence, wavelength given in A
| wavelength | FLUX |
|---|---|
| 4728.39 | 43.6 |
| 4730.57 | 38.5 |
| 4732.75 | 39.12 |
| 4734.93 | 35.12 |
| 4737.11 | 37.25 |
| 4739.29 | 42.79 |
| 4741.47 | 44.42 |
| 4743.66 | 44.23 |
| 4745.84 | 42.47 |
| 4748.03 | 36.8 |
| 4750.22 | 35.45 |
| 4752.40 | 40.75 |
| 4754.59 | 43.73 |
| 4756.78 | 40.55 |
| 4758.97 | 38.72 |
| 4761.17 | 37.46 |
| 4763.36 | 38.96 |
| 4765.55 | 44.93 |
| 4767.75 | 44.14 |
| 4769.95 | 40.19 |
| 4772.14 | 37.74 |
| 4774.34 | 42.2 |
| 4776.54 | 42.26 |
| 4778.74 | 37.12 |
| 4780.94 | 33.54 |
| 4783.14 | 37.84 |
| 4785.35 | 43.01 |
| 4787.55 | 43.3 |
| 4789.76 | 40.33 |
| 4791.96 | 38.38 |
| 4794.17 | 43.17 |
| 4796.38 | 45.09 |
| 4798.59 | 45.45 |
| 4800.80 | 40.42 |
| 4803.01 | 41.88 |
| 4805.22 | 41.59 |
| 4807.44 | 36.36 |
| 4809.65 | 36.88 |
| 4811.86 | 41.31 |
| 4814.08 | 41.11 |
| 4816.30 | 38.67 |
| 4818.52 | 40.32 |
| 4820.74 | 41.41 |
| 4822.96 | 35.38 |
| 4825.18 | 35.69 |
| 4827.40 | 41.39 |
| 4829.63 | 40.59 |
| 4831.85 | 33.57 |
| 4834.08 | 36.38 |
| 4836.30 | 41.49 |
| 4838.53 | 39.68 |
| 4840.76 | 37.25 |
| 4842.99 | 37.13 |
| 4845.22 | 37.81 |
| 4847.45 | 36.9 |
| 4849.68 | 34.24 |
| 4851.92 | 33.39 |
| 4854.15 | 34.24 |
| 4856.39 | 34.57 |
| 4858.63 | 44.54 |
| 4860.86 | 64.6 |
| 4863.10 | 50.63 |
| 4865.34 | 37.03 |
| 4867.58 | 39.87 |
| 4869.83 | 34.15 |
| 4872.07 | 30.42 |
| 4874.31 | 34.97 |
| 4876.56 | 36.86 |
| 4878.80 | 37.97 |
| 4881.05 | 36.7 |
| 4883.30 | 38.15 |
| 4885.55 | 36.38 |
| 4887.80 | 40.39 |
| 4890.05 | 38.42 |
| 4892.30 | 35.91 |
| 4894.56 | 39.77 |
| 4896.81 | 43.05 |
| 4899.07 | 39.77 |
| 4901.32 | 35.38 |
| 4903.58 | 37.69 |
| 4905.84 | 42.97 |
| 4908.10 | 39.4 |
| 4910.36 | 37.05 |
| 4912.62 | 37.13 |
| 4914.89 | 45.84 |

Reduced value -2.5 A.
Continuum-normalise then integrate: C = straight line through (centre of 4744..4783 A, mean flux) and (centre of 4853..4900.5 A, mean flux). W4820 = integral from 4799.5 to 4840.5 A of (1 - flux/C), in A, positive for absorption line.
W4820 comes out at 0.6 A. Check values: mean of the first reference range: 39.9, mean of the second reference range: 39.4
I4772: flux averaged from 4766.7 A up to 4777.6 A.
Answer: 41.3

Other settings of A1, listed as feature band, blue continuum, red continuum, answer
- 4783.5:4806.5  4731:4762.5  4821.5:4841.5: -1.9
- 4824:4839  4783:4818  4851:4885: 0.7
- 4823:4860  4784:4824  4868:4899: 1.5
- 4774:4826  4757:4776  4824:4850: -1.1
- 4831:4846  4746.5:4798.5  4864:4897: 0.3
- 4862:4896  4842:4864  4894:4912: 1.8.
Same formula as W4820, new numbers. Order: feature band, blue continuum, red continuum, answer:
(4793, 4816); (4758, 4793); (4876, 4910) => -0.9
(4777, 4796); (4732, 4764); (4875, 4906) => -0.2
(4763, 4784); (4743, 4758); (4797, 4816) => 0.3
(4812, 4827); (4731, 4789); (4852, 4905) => 0.2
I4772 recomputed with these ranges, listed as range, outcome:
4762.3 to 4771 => 42.1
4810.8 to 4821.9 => 40.5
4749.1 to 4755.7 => 40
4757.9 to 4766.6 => 40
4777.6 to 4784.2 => 36.2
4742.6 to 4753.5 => 39.9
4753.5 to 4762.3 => 40.1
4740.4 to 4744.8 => 44.3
